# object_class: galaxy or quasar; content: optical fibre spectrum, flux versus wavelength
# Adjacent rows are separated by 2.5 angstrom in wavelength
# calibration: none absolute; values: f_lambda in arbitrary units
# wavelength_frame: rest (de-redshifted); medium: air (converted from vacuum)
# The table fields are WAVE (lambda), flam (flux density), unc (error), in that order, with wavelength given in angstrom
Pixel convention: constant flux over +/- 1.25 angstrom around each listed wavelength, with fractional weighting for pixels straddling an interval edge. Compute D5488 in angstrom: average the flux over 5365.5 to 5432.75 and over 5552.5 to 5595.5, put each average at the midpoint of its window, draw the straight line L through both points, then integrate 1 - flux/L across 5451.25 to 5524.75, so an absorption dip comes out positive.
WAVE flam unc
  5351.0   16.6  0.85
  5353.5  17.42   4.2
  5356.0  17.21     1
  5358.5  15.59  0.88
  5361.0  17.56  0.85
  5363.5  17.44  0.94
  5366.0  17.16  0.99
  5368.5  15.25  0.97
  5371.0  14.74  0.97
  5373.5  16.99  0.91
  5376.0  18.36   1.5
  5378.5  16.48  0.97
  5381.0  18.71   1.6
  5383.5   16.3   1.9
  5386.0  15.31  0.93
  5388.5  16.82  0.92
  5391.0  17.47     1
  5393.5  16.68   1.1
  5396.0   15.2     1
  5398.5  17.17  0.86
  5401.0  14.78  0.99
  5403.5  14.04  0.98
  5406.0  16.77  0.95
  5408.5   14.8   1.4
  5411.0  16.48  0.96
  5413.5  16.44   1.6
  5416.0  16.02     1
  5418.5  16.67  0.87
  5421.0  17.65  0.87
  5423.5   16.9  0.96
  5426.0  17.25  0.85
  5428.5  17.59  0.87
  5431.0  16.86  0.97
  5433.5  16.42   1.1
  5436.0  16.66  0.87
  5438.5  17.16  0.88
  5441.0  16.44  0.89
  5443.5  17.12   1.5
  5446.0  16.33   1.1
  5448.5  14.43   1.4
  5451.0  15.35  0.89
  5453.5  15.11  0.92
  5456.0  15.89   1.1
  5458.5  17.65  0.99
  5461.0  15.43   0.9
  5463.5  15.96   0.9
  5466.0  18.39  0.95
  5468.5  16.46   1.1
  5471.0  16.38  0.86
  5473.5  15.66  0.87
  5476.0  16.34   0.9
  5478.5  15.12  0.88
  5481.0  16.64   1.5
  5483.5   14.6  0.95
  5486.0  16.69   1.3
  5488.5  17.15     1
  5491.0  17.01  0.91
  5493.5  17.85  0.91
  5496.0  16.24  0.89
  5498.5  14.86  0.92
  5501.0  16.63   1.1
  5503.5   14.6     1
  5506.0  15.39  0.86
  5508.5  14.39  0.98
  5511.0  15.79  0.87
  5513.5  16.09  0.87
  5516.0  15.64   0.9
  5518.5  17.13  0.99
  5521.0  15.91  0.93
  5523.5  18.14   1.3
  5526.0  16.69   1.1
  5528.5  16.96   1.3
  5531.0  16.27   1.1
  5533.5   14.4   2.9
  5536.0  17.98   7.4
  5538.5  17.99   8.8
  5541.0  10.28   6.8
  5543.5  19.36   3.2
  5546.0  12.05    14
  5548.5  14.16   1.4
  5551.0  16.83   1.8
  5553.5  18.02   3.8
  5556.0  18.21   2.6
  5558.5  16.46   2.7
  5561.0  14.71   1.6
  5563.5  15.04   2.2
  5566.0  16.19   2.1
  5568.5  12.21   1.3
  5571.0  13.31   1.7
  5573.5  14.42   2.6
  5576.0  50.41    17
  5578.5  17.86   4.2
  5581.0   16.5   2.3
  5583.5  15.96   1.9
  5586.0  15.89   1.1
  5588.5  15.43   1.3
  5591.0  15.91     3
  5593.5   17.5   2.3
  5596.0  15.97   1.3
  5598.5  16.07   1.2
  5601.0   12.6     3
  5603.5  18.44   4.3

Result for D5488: 4.3 angstrom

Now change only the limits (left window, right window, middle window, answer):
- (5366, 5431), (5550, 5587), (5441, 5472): 1.5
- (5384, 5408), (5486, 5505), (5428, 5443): -0.6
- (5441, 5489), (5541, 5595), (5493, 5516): 1.2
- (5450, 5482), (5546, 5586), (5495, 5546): 3.3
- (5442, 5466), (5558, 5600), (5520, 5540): 0.3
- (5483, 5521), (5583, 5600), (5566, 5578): -4.2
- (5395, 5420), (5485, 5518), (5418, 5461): -1.6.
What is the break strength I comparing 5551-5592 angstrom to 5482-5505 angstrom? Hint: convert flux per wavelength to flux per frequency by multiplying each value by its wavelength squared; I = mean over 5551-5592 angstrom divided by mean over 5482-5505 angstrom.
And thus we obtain 1.1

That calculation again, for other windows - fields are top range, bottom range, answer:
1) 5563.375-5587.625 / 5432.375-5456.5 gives 1.23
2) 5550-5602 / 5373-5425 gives 1.13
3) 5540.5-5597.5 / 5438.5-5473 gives 1.10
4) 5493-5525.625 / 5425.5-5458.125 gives 1.00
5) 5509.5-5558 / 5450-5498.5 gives 1.02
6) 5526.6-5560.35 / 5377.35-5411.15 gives 1.05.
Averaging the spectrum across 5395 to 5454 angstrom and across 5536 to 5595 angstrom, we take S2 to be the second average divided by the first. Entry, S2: 1.1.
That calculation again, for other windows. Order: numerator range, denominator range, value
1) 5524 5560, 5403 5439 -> 0.98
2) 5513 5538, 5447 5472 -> 1.03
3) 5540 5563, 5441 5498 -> 0.96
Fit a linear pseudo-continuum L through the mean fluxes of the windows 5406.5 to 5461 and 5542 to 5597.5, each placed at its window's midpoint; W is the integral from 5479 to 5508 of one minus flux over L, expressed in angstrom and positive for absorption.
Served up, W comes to 1.3 angstrom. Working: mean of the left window 16.4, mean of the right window 17.3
